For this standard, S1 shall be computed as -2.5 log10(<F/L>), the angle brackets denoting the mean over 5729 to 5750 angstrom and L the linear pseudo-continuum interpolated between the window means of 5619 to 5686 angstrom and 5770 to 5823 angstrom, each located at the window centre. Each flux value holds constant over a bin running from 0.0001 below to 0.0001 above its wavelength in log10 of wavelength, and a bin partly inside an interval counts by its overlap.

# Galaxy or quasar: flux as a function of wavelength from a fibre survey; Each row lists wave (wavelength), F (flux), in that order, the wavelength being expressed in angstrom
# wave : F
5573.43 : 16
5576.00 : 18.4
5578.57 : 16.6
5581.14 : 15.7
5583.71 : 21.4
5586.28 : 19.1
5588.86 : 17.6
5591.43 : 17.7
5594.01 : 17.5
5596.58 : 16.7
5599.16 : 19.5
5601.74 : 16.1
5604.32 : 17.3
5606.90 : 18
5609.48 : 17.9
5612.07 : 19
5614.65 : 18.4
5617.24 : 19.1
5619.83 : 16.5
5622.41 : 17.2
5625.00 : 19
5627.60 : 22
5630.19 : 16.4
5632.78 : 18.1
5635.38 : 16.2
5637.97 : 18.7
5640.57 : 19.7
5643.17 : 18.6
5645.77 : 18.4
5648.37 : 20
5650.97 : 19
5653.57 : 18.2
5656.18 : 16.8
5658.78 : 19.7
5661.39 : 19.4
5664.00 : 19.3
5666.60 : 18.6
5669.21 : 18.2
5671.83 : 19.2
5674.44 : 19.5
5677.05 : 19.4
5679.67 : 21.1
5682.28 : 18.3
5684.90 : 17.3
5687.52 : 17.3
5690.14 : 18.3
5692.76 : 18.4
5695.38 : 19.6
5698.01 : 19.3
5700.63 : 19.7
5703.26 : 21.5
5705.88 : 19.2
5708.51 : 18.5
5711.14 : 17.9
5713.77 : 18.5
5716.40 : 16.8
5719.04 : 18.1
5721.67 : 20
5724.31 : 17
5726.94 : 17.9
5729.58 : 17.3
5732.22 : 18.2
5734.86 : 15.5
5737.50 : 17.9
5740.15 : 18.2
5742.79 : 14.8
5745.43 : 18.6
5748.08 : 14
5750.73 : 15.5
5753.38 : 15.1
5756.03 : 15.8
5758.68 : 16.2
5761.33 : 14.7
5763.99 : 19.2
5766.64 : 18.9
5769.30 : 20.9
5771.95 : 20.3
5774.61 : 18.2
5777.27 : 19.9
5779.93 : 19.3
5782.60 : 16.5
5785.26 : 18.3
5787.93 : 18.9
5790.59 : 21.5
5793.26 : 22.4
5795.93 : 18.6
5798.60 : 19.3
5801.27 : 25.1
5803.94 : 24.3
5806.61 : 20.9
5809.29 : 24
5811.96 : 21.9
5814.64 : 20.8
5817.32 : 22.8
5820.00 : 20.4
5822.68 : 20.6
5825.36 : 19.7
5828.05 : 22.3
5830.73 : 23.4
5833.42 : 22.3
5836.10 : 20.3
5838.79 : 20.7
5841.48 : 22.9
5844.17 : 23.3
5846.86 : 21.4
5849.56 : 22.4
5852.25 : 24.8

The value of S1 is 0.19 mag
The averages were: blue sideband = 18.7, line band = 16.8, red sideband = 20.7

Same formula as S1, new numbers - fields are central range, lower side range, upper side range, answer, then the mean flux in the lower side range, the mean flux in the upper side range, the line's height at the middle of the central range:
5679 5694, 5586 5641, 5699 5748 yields -0.020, 18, 18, 18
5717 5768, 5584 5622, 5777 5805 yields 0.162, 18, 20.4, 19.7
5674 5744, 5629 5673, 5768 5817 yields 0.059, 18.5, 20.7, 19.4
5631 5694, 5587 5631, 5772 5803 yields -0.003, 18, 19.9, 18.6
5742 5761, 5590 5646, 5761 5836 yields 0.262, 18.1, 20.6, 20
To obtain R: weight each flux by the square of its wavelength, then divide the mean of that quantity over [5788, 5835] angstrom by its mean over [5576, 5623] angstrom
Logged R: 1.3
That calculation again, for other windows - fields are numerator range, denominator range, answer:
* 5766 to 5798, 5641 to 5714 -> 1.07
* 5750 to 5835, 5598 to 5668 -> 1.15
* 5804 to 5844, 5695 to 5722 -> 1.20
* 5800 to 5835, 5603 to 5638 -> 1.31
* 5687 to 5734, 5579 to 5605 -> 1.08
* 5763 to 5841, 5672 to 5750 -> 1.18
